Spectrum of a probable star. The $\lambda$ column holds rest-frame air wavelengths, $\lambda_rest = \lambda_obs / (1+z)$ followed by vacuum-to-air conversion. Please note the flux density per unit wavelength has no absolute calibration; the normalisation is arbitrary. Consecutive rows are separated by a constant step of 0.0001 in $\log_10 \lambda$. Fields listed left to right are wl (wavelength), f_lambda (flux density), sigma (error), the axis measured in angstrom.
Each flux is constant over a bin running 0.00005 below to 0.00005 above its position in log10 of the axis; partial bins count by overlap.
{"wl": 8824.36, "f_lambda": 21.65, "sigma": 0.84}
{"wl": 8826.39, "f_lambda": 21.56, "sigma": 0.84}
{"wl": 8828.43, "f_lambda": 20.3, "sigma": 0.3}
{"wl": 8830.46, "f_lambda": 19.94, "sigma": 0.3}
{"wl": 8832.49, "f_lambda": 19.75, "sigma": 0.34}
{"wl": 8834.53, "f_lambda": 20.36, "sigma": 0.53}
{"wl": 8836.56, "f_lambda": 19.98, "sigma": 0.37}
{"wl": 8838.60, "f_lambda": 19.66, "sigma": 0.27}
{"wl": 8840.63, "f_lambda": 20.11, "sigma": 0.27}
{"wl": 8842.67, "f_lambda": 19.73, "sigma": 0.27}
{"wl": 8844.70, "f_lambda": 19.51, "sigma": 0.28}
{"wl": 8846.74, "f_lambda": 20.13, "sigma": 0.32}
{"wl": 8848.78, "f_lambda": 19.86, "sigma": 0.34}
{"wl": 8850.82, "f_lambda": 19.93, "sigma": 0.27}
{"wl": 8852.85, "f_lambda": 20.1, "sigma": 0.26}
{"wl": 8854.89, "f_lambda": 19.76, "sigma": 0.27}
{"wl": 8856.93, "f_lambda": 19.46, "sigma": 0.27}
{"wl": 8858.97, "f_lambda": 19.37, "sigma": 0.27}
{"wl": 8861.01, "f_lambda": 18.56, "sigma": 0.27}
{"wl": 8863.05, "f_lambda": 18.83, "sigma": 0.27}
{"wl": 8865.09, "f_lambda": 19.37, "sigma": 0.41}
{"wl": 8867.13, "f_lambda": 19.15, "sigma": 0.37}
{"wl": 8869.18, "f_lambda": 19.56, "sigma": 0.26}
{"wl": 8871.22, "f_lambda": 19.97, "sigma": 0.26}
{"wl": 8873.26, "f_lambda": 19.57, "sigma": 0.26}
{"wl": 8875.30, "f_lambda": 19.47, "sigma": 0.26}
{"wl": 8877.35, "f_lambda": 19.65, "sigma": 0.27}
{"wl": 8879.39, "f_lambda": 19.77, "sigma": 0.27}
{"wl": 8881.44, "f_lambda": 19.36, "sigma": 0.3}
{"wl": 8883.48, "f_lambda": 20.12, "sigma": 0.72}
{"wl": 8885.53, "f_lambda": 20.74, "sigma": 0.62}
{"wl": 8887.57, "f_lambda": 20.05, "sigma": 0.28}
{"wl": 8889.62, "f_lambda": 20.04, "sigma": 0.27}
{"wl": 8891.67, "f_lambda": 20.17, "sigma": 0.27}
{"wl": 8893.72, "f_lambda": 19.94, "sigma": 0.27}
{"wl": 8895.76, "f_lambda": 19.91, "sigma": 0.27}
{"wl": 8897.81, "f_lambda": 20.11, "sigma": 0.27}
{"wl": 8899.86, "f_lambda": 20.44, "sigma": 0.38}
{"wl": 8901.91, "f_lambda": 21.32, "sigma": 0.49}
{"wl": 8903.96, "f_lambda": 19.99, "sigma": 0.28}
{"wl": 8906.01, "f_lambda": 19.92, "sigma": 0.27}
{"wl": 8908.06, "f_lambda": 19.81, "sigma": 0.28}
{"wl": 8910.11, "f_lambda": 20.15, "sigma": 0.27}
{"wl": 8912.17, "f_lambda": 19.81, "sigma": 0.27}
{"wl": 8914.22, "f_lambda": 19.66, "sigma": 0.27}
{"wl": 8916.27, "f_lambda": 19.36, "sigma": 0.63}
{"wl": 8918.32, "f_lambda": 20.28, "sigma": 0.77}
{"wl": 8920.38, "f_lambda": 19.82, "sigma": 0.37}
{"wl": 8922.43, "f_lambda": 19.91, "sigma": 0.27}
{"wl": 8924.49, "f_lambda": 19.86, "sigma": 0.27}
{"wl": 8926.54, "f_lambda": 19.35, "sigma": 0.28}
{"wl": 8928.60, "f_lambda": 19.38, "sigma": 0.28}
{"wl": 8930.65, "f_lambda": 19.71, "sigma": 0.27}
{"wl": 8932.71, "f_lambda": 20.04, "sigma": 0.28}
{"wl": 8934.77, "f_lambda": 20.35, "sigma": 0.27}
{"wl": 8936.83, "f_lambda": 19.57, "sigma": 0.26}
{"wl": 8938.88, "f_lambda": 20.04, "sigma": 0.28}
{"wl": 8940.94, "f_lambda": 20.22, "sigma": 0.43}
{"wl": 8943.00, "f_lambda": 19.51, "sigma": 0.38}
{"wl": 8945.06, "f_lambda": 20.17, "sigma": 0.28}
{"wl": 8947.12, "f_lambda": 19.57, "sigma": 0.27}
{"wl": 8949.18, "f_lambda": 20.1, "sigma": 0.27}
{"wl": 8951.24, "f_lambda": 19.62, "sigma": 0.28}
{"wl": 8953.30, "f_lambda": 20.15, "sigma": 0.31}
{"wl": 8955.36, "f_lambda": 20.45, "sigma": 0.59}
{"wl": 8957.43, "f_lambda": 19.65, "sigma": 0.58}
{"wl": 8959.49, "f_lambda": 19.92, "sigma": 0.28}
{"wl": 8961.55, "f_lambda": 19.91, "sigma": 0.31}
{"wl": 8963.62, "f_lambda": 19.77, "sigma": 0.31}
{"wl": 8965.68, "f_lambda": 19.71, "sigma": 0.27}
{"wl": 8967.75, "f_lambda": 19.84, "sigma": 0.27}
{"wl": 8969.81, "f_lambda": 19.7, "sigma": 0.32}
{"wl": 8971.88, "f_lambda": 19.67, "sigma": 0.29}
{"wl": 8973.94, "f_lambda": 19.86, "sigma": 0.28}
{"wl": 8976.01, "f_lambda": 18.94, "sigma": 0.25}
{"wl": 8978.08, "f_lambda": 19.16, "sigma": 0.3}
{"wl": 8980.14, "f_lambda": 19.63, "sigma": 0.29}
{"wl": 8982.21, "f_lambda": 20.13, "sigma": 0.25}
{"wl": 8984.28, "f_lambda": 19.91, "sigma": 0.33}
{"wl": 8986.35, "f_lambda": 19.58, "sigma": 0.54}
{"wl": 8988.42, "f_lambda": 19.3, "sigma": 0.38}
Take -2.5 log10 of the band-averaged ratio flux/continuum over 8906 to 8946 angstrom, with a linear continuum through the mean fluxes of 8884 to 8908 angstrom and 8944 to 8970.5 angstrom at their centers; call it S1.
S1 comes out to 0.012 mag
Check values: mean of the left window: 20.2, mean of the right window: 19.9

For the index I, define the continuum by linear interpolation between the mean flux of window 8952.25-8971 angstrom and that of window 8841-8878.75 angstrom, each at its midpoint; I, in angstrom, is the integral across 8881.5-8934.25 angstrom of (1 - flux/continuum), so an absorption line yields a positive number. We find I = -0.7 angstrom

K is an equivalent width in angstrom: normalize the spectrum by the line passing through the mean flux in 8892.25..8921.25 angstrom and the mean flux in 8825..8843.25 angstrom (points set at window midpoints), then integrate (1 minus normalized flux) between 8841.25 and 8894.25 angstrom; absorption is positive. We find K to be 1.1 angstrom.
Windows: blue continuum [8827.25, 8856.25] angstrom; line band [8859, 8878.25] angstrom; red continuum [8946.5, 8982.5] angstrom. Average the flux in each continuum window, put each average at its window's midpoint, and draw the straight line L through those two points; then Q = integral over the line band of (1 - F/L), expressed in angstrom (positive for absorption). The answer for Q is 0.53 angstrom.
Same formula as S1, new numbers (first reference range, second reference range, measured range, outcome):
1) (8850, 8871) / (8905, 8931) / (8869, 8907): -0.02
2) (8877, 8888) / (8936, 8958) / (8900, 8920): 0.00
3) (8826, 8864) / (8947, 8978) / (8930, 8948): -0.01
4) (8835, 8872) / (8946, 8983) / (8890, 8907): -0.03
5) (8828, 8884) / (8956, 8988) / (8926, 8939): 0.00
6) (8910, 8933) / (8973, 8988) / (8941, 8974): -0.01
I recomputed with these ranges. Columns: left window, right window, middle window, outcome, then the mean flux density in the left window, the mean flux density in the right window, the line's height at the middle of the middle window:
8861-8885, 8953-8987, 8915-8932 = -0.1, 19.5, 19.8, 19.6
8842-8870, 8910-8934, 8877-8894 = -0.3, 19.5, 19.8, 19.6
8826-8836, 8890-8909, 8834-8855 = 0.4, 20.3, 20.2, 20.3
